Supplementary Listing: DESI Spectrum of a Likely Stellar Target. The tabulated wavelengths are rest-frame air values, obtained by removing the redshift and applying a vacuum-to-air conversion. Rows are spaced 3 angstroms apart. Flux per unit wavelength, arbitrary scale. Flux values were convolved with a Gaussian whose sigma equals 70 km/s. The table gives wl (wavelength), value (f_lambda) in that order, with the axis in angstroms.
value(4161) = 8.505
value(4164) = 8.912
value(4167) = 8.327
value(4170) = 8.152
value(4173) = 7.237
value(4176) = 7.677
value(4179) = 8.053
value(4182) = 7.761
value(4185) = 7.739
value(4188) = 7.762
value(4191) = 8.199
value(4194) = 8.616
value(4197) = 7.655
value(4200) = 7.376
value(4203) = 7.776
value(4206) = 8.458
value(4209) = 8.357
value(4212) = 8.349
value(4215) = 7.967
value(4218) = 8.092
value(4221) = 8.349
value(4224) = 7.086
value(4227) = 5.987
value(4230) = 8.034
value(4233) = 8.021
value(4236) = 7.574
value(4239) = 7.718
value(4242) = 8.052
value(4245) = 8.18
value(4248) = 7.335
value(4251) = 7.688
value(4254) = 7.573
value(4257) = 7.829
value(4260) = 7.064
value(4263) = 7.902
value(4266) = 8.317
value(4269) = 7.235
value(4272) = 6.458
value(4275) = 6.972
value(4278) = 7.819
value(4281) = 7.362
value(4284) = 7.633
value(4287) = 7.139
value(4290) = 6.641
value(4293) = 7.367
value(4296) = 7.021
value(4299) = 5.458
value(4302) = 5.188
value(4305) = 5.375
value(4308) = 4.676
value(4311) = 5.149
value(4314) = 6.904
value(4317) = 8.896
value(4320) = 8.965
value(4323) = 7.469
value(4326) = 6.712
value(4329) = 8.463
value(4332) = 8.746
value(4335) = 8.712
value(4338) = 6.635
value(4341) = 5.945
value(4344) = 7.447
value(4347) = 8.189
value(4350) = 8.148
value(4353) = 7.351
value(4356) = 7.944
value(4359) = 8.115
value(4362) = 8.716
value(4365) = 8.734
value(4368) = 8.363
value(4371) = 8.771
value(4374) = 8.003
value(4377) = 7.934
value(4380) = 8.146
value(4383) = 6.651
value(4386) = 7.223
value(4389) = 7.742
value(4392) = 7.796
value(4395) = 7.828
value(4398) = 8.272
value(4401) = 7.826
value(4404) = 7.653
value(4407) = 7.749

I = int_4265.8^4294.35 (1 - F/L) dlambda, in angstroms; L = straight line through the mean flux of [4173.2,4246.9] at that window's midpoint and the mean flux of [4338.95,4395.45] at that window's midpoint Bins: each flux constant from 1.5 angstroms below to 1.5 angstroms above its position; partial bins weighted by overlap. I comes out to 2.2 angstroms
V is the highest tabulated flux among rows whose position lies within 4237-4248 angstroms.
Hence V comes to 8.18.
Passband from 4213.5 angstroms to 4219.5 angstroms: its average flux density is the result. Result 8.03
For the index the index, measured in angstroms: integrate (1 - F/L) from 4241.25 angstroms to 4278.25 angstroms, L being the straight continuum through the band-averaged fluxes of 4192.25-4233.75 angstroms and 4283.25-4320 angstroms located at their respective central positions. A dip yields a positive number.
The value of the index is -2.0 angstroms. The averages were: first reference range 7.87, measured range 7.55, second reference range 6.53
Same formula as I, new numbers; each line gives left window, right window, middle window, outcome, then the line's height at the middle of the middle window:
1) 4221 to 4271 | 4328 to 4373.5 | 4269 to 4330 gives 7.3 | 7.82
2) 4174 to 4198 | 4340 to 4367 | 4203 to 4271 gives 1.2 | 7.91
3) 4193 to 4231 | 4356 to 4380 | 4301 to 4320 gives 4.4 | 8.15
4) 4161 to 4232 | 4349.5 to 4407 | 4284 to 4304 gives 3.5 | 7.94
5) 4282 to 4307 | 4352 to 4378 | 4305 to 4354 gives 0.1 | 7.34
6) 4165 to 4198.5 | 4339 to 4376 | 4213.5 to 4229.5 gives 0.8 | 7.94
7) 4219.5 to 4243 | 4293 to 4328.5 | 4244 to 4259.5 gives -0.7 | 7.34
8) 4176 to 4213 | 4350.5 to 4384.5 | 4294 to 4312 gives 5.6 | 8.04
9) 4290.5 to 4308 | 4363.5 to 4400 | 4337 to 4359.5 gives -0.9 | 7.16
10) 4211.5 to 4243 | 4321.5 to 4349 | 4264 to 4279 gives 0.6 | 7.67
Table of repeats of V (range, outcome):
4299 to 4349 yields 8.965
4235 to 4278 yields 8.317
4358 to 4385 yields 8.771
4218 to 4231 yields 8.349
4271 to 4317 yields 8.896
